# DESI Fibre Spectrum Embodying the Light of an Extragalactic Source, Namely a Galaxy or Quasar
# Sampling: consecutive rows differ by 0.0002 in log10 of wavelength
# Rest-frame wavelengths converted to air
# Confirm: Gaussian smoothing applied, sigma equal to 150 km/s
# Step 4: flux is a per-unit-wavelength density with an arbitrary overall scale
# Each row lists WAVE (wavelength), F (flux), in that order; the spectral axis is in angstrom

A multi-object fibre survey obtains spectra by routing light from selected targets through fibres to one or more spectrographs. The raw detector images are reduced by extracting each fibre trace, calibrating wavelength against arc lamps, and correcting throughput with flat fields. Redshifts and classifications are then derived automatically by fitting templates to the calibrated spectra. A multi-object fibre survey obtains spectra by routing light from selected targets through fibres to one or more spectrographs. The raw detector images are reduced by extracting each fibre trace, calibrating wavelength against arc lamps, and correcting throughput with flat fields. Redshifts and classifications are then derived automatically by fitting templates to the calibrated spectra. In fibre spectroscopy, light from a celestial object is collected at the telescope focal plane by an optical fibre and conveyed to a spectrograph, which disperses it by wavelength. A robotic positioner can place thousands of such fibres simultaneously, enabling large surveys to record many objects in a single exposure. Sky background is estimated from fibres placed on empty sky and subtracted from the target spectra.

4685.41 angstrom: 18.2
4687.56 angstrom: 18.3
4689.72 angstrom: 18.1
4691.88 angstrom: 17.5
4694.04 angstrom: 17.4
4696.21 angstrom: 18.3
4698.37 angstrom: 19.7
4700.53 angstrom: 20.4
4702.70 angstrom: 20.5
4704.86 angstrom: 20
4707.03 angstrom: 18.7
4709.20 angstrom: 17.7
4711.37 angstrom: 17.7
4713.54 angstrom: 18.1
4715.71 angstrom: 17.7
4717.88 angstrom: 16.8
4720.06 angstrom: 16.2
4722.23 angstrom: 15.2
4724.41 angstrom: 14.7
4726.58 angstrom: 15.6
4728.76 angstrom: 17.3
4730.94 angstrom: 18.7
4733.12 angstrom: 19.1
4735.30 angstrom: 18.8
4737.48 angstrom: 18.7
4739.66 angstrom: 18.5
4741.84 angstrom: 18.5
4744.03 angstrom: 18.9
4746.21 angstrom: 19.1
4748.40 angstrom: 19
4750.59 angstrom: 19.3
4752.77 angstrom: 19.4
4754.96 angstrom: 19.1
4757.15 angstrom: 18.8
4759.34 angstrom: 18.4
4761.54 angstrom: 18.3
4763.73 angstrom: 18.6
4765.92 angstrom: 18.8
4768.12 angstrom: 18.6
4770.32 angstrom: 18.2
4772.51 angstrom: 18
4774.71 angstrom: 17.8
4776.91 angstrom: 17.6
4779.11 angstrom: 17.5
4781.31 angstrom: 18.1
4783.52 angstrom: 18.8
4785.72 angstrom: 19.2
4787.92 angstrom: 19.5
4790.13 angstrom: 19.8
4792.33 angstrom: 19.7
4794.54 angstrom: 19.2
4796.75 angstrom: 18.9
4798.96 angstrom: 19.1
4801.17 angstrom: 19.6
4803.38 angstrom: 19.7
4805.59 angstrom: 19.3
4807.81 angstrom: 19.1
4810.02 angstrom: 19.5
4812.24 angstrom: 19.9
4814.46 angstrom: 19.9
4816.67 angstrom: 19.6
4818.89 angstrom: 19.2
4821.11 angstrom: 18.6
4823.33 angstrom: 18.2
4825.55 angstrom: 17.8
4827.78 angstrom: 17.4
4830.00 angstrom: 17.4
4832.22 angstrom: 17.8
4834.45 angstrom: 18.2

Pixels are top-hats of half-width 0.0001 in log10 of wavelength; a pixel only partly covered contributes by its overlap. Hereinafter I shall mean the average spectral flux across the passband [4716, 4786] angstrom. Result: 18.1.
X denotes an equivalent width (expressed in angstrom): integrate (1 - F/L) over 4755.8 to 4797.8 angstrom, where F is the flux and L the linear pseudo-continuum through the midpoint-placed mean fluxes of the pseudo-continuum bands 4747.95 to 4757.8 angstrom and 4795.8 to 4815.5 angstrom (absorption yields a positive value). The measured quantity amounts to 1.4 angstrom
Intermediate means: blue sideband 19.2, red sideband 19.4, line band 18.6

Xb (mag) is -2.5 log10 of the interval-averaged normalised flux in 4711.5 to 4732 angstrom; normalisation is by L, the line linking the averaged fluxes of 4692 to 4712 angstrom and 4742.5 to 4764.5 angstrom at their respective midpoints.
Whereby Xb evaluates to 0.13 mag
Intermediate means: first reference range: 18.9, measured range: 16.7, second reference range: 18.9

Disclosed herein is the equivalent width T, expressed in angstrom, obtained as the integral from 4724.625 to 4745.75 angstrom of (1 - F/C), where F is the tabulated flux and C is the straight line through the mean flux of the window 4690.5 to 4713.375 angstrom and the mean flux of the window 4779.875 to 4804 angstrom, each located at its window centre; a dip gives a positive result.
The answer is 0.9 angstrom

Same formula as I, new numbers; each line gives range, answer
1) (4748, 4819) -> 19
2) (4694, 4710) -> 19.2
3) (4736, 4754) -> 18.9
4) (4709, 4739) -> 17.3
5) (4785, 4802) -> 19.4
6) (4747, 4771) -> 18.8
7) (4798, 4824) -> 19.3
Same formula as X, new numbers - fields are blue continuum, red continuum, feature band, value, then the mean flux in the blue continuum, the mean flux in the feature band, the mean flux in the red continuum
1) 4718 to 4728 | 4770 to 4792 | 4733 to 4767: -3.8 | 15.6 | 18.8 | 18.5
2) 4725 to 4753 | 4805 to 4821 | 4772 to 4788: 0.6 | 18.4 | 18.2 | 19.4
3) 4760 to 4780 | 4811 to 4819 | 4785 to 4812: -0.4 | 18.2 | 19.4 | 19.7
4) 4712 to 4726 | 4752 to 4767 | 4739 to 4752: -0.7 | 16.5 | 18.9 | 18.8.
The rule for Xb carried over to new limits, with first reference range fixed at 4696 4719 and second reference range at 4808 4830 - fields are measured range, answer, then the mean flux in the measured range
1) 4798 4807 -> -0.03 mag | 19.4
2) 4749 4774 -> 0.01 mag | 18.7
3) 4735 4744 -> 0.01 mag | 18.6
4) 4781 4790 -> -0.02 mag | 19.1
